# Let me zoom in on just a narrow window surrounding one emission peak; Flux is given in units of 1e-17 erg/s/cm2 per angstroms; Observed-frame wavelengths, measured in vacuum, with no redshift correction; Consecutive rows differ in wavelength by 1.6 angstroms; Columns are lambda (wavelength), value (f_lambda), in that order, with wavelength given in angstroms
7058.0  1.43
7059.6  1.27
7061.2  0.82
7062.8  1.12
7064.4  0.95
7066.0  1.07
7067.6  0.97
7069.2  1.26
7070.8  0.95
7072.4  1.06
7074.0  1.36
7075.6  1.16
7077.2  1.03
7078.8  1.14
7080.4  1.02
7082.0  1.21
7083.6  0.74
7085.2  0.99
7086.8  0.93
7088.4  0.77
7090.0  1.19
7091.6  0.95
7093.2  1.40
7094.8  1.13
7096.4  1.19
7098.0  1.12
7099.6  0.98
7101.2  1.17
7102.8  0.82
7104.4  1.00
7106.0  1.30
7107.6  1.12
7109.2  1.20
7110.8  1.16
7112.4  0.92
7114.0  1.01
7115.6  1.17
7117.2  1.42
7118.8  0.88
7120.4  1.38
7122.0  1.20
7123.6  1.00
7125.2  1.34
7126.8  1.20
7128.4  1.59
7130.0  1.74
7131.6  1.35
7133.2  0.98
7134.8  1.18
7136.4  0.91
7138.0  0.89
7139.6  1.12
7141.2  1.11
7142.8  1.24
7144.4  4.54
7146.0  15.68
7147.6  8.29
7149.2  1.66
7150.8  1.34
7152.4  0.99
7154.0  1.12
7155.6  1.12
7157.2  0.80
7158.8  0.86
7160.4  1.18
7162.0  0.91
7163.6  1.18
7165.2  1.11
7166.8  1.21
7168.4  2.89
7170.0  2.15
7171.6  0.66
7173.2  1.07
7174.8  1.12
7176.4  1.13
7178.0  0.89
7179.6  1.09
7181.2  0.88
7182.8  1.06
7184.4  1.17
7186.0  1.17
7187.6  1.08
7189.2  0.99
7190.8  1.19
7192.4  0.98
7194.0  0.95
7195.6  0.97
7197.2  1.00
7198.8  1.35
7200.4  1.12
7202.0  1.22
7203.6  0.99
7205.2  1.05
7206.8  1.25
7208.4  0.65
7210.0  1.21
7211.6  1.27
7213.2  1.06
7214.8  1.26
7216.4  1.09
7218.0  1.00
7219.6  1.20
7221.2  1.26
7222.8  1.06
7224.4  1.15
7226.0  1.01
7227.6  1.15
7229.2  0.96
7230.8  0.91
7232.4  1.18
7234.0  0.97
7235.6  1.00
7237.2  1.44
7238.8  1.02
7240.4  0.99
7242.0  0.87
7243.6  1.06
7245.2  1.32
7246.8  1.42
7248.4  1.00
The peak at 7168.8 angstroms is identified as [N II]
